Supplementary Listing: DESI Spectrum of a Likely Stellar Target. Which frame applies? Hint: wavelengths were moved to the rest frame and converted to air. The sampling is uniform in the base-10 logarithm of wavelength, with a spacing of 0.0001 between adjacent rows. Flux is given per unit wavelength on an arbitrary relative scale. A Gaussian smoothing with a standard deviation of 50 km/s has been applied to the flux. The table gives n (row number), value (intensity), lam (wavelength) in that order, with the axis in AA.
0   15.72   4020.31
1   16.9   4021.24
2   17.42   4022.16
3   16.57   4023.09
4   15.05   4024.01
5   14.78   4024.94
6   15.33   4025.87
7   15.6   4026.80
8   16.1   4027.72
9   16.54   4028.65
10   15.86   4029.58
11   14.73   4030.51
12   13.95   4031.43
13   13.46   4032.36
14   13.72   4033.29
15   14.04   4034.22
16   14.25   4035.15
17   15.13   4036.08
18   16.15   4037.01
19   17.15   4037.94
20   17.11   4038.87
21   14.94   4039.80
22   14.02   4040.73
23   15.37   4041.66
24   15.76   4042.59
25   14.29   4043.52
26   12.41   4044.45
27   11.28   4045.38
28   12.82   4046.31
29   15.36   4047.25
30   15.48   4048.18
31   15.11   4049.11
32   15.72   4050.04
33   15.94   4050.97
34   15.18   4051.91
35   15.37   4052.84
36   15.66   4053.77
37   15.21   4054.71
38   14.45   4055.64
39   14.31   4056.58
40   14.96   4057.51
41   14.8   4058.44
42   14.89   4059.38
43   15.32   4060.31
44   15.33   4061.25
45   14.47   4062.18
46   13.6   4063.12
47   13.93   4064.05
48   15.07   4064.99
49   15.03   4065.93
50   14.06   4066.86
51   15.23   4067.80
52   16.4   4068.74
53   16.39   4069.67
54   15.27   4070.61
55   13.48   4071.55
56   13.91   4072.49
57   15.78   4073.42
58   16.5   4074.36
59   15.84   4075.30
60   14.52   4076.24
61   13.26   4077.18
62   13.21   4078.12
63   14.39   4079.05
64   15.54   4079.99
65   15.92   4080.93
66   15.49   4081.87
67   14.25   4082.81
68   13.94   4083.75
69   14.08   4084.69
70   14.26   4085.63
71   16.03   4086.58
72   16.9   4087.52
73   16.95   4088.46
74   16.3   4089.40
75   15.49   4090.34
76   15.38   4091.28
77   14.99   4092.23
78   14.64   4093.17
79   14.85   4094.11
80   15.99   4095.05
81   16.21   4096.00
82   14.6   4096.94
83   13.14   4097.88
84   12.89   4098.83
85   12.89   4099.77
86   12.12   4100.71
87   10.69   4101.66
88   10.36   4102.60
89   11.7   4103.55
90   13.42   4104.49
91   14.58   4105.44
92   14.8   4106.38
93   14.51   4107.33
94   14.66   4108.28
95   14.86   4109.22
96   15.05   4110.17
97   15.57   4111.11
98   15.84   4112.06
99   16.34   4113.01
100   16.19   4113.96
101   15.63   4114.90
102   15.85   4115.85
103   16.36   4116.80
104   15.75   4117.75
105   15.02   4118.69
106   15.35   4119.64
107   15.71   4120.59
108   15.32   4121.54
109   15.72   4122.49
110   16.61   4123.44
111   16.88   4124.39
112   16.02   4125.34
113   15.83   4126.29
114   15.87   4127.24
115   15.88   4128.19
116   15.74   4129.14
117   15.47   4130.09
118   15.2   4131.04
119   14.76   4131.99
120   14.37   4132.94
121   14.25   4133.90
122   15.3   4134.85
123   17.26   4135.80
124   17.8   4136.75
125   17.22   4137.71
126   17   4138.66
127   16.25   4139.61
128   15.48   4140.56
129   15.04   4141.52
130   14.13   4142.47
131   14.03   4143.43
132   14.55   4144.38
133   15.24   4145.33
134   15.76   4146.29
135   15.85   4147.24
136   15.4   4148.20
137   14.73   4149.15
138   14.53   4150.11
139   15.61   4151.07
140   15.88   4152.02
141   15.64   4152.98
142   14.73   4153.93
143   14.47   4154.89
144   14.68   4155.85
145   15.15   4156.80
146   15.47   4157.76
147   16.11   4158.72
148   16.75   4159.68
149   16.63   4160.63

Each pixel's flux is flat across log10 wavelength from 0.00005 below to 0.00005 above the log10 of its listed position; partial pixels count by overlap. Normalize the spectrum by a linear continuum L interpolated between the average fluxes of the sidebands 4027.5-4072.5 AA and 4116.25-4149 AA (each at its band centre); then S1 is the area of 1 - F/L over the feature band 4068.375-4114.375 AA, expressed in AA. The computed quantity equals 1.7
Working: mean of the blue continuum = 14.9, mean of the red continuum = 15.7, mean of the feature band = 14.7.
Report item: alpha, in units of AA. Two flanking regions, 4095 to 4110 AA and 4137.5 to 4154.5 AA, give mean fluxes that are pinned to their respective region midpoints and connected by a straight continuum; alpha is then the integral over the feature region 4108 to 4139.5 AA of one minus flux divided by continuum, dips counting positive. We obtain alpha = -2.97 AA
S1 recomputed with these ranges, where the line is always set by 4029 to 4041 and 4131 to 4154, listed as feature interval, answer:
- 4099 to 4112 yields 1.5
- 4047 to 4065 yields 0.1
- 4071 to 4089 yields 0.3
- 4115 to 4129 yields -0.4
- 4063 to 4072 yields 0.1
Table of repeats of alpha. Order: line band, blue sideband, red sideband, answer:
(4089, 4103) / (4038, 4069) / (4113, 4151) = 1.1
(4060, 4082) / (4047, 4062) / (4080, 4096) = 0.5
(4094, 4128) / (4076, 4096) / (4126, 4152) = 1.1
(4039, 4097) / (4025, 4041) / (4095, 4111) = -2.2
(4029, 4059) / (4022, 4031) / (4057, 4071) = 1.1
